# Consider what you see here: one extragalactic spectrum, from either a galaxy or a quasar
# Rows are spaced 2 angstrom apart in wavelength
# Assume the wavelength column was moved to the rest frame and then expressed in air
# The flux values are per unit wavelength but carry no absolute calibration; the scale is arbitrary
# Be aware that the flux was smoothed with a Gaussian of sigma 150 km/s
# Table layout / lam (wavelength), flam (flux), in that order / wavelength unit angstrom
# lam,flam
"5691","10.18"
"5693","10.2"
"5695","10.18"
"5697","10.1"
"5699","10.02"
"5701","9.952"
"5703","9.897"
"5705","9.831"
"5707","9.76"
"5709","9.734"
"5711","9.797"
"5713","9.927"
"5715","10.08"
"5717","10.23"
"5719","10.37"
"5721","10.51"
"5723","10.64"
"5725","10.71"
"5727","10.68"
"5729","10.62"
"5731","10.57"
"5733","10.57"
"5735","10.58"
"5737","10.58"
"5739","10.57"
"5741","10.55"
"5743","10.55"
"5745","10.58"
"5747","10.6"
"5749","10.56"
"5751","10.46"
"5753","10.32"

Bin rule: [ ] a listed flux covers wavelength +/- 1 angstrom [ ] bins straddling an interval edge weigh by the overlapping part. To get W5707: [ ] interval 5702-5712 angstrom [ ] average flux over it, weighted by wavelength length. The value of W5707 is 9.8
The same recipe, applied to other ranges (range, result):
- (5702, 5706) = 9.86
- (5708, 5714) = 9.82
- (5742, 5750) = 10.6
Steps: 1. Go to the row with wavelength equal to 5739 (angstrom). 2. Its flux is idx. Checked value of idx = 10.57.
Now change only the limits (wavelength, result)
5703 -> 9.897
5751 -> 10.46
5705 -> 9.831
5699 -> 10.02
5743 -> 10.55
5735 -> 10.58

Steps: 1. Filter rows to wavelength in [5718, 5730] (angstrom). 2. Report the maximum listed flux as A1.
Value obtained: 10.71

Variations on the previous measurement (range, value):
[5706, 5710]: 9.76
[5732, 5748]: 10.6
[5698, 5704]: 10.02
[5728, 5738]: 10.62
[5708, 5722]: 10.51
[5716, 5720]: 10.37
